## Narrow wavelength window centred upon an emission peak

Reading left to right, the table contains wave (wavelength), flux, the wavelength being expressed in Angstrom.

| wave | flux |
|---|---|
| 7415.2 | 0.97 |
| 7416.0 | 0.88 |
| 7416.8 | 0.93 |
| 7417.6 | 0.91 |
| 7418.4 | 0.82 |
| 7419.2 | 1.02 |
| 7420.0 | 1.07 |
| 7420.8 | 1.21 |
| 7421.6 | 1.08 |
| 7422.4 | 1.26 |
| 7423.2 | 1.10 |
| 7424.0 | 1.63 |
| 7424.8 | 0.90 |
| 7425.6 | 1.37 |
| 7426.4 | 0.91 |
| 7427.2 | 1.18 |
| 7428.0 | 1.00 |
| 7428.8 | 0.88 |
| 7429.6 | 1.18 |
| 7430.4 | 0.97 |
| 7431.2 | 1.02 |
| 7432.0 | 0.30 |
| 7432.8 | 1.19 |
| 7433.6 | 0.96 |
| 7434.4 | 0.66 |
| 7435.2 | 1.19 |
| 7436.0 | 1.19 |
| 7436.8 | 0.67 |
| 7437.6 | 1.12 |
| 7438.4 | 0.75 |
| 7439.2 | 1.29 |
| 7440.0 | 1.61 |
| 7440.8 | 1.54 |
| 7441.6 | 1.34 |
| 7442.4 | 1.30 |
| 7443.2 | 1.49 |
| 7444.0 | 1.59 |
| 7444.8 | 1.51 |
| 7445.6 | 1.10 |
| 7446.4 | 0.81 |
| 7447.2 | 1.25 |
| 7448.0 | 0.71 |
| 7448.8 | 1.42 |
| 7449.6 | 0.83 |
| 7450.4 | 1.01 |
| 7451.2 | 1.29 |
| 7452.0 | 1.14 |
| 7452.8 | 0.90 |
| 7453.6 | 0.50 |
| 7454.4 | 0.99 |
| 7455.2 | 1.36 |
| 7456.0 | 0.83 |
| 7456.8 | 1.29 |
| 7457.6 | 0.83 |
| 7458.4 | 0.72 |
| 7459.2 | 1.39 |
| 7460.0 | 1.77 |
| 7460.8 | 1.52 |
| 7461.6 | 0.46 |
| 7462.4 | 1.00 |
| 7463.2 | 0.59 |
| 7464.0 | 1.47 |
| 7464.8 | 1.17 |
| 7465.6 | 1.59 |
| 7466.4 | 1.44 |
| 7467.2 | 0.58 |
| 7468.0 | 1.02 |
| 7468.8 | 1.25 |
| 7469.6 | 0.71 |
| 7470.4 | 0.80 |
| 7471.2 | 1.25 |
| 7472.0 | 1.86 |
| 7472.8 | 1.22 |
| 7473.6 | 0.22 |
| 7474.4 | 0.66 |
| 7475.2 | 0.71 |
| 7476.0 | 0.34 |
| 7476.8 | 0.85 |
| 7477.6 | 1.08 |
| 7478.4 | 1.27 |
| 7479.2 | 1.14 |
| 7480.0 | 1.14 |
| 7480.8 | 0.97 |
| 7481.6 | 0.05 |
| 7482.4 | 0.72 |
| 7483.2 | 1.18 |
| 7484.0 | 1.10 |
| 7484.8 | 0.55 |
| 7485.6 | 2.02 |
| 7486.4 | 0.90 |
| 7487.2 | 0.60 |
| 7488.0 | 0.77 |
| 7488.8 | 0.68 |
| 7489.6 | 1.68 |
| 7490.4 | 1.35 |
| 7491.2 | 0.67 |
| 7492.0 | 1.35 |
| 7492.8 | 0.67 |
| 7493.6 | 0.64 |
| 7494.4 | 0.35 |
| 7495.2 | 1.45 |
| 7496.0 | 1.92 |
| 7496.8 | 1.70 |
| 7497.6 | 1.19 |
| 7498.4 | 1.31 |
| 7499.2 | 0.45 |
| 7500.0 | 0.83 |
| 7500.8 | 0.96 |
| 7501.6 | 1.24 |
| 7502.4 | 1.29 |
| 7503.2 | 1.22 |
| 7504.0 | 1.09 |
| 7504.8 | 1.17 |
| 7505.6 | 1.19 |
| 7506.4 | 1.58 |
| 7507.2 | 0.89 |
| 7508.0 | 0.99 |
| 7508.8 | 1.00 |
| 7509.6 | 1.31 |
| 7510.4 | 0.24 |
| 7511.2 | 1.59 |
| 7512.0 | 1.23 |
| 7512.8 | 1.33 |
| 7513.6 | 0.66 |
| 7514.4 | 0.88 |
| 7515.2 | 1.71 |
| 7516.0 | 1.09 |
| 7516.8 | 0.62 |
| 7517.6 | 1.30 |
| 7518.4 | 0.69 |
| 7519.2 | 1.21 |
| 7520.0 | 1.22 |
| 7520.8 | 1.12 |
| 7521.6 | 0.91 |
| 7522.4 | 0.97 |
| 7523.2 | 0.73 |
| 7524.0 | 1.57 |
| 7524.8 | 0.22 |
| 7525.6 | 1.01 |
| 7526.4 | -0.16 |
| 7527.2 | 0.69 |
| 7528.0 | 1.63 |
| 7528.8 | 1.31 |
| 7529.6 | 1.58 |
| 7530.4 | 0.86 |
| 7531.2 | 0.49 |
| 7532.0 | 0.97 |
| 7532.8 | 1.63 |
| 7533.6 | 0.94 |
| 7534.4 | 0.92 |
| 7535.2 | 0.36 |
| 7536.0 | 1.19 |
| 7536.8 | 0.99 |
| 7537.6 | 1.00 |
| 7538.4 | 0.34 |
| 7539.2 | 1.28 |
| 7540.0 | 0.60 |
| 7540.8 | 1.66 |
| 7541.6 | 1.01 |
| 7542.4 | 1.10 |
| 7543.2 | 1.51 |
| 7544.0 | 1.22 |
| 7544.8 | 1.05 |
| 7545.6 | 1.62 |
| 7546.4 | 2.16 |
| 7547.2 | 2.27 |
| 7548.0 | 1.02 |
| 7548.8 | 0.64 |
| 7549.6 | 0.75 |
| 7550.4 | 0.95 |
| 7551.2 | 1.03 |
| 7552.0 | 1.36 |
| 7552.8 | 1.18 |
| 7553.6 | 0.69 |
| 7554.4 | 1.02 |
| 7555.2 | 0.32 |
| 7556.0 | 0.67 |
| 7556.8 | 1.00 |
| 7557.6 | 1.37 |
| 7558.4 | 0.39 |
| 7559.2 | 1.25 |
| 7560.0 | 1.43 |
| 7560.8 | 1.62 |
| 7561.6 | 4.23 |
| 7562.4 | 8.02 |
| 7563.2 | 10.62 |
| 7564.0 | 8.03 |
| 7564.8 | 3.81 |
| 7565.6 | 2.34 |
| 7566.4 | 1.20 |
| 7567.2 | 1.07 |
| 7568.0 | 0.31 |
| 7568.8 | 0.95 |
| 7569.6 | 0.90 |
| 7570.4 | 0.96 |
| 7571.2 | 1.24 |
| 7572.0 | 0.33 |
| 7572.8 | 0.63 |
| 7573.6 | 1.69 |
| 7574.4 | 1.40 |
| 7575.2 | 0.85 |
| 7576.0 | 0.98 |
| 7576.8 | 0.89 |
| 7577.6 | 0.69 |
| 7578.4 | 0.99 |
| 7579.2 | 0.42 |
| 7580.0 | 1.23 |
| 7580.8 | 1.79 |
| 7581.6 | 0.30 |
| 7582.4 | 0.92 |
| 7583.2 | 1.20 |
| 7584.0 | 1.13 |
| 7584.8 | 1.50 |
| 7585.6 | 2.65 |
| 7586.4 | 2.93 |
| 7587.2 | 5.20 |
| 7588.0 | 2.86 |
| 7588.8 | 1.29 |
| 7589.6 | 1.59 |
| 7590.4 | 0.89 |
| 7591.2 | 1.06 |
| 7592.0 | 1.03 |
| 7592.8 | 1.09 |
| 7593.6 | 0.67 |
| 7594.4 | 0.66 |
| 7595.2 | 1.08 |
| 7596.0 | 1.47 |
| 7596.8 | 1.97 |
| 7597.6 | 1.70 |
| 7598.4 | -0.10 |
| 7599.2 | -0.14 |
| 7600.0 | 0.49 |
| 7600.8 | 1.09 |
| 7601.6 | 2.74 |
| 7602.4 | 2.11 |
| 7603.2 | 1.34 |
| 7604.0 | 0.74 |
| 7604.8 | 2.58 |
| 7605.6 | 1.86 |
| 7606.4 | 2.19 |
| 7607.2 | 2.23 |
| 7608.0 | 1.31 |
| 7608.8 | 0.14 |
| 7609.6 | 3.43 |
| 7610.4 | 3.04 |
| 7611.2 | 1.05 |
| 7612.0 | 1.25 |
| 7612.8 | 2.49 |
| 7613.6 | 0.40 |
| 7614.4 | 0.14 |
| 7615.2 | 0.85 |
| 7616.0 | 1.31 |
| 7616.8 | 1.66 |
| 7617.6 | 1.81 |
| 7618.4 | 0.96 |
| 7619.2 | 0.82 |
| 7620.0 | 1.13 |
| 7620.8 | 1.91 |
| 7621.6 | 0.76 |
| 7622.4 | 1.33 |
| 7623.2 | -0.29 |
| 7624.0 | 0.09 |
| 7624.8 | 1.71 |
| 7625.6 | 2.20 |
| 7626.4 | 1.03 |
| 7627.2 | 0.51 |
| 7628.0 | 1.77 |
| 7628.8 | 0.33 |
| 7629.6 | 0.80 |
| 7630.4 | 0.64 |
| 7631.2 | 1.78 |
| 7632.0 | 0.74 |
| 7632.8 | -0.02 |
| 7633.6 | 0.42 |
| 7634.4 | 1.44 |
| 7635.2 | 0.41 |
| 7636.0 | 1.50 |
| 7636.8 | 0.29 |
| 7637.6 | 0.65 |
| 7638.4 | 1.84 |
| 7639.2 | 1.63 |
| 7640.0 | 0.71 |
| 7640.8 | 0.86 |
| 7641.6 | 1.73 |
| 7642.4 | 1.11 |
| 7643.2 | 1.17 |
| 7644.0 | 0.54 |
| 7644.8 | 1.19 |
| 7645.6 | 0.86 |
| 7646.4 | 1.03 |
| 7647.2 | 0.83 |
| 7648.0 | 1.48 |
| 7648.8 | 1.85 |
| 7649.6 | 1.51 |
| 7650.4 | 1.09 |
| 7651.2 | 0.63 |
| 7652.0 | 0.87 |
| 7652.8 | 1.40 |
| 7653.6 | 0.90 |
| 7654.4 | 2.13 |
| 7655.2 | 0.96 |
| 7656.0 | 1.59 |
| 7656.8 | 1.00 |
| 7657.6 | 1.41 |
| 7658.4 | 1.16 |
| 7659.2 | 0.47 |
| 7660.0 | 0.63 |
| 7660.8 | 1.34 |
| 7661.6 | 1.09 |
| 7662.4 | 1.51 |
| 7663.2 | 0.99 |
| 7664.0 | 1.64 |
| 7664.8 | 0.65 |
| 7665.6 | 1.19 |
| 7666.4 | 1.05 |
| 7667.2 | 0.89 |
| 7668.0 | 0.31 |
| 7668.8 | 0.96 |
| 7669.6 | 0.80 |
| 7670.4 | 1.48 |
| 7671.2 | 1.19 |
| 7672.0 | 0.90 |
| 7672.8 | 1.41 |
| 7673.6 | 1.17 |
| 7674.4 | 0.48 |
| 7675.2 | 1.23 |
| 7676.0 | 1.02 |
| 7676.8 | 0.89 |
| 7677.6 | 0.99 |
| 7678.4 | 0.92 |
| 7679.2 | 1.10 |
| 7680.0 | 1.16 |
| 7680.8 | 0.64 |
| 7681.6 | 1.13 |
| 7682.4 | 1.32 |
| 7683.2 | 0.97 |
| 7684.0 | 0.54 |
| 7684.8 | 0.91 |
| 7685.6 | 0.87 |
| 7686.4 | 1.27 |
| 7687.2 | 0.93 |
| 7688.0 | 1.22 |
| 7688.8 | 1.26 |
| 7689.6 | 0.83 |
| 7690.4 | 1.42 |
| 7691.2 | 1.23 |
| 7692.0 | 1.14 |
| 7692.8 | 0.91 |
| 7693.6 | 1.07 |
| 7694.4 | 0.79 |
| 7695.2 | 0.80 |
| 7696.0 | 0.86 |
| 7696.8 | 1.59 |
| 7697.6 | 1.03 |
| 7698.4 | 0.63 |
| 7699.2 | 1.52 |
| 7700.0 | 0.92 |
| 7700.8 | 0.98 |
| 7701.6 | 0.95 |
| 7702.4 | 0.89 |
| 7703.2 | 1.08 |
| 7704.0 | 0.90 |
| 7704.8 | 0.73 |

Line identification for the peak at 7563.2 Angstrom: H-alpha 6563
